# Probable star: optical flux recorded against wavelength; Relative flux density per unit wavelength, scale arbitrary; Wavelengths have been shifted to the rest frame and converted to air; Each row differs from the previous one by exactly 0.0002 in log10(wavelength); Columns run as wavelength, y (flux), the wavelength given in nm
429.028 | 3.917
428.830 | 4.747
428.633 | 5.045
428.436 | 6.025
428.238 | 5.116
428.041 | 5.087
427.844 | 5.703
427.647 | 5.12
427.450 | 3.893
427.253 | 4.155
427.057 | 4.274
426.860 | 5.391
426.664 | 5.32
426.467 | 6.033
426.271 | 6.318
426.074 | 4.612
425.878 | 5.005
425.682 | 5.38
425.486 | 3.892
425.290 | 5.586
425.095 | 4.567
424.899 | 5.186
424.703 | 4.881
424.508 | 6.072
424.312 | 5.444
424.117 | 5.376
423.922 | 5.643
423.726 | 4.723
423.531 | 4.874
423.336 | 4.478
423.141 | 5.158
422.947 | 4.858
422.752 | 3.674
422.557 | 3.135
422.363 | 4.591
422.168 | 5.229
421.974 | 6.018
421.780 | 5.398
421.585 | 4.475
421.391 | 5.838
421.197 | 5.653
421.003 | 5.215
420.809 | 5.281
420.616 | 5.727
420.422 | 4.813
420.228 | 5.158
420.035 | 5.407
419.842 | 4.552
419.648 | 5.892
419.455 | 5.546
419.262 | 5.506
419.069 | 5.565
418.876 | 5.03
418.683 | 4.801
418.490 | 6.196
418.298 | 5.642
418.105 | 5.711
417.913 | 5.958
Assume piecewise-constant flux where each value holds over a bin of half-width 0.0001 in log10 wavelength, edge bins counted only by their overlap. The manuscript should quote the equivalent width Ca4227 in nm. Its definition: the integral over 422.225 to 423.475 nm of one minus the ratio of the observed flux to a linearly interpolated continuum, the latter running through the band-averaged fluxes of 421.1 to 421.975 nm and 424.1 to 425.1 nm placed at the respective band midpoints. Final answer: 0.234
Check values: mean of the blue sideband 5.41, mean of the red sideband 5.31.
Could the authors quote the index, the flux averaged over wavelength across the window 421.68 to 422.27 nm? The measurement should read 5.53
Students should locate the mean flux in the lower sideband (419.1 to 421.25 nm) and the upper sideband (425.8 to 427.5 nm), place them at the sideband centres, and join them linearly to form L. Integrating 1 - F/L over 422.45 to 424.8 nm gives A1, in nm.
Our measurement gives 0.14 nm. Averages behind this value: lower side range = 5.34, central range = 4.86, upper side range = 5.03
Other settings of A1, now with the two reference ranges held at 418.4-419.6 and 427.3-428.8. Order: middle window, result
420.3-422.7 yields 0.12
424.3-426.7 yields -0.02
